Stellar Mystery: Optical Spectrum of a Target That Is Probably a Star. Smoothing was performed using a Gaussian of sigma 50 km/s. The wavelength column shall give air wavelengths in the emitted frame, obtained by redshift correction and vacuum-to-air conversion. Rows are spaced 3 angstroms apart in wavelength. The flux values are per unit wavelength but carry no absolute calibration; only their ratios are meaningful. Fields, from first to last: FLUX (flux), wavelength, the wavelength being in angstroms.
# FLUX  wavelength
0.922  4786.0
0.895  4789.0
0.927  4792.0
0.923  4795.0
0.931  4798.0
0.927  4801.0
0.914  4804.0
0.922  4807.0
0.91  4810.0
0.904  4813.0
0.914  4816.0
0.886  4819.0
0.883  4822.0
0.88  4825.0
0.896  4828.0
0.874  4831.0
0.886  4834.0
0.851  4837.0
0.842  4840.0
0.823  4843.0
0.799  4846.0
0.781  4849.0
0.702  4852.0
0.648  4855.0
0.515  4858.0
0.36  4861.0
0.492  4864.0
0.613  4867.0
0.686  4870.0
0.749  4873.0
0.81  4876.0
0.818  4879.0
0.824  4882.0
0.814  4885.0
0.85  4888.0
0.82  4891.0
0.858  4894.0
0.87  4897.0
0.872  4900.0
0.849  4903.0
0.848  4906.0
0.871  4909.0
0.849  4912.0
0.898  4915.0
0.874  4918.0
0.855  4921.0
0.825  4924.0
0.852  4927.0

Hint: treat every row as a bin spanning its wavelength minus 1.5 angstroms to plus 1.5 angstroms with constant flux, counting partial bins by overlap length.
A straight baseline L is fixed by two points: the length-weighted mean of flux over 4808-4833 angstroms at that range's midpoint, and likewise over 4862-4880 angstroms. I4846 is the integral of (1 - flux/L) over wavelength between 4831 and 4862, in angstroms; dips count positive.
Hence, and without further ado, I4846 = 2.2 angstroms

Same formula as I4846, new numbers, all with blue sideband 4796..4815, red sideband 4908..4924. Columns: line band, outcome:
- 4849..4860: 3.2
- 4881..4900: 0.8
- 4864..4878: 3.0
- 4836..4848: 1.0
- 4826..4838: 0.4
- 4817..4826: 0.3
